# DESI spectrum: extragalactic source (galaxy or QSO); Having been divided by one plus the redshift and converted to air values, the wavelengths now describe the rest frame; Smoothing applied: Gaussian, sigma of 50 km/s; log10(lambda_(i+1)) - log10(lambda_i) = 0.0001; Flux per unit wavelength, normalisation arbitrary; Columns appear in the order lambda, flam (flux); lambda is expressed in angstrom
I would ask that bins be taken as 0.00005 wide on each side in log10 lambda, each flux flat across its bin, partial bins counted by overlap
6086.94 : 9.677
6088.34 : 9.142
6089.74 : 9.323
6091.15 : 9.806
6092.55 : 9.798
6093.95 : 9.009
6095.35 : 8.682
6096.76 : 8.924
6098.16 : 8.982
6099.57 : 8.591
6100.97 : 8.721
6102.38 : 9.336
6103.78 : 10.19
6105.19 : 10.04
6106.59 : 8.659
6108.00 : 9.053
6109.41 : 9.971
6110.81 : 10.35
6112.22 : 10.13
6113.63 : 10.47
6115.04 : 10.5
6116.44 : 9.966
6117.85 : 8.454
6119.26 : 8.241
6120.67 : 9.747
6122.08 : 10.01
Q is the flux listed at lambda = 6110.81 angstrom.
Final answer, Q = 10.35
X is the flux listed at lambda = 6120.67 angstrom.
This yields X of 9.747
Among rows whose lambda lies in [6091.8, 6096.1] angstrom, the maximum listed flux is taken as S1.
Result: 9.798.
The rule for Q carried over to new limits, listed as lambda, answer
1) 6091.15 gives 9.806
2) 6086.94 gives 9.677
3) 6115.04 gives 10.5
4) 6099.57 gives 8.591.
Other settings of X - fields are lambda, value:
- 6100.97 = 8.721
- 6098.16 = 8.982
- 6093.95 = 9.009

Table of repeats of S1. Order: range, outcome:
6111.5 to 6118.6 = 10.5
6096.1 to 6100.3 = 8.982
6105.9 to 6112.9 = 10.35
